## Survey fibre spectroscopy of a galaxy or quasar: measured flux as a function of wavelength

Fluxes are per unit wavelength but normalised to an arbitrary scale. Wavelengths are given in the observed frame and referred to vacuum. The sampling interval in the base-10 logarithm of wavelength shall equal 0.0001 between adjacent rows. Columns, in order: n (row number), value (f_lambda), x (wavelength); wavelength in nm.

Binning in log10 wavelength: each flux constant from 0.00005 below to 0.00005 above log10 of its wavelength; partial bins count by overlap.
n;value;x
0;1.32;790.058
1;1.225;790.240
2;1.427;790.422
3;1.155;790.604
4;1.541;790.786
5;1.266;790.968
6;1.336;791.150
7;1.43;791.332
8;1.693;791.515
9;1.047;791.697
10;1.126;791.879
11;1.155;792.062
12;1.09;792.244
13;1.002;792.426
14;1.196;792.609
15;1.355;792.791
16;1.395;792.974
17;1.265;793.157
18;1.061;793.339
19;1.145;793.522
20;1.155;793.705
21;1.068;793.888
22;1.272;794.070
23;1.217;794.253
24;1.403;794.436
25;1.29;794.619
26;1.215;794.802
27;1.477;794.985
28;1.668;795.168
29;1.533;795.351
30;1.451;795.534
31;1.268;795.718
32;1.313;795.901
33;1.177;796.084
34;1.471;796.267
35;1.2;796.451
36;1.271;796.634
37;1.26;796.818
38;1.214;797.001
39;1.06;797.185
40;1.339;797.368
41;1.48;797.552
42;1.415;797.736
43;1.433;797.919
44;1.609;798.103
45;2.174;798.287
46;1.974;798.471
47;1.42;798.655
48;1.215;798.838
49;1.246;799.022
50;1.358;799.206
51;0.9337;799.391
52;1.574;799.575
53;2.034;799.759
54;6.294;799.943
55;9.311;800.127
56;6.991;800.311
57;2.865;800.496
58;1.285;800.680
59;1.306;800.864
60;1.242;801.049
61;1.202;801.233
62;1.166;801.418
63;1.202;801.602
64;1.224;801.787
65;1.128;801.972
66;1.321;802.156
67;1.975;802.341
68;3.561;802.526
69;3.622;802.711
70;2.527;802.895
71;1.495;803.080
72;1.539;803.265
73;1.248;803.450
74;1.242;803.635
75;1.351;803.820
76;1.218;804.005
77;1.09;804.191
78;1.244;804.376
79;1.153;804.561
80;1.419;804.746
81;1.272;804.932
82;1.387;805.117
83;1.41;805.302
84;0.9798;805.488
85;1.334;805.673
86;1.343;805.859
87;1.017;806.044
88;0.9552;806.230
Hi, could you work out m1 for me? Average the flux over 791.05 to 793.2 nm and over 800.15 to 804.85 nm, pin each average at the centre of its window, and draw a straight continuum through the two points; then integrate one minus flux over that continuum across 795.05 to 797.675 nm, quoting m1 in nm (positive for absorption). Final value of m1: 0.33 nm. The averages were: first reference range 1.26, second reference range 1.93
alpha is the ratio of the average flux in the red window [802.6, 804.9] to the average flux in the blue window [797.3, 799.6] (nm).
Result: 1.1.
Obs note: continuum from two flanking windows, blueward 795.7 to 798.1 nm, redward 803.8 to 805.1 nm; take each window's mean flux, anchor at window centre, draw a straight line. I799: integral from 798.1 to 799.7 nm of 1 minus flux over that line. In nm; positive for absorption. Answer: -0.26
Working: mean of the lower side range 1.31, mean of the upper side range 1.25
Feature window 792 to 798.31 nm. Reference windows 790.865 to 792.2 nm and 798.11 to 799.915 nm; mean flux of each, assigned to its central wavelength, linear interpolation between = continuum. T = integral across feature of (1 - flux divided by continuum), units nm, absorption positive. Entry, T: 0.79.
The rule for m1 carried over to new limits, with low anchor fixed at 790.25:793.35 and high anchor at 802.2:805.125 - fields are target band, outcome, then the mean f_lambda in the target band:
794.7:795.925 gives -0.02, 1.42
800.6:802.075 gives 0.37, 1.22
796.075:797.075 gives 0.12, 1.27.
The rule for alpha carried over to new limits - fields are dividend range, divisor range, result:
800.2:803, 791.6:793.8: 1.90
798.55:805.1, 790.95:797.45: 1.61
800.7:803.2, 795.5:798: 1.34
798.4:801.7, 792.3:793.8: 2.08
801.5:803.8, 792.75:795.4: 1.41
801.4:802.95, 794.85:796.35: 1.41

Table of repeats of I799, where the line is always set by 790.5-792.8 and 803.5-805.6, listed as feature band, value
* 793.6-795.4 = -0.095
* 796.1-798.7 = -0.390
